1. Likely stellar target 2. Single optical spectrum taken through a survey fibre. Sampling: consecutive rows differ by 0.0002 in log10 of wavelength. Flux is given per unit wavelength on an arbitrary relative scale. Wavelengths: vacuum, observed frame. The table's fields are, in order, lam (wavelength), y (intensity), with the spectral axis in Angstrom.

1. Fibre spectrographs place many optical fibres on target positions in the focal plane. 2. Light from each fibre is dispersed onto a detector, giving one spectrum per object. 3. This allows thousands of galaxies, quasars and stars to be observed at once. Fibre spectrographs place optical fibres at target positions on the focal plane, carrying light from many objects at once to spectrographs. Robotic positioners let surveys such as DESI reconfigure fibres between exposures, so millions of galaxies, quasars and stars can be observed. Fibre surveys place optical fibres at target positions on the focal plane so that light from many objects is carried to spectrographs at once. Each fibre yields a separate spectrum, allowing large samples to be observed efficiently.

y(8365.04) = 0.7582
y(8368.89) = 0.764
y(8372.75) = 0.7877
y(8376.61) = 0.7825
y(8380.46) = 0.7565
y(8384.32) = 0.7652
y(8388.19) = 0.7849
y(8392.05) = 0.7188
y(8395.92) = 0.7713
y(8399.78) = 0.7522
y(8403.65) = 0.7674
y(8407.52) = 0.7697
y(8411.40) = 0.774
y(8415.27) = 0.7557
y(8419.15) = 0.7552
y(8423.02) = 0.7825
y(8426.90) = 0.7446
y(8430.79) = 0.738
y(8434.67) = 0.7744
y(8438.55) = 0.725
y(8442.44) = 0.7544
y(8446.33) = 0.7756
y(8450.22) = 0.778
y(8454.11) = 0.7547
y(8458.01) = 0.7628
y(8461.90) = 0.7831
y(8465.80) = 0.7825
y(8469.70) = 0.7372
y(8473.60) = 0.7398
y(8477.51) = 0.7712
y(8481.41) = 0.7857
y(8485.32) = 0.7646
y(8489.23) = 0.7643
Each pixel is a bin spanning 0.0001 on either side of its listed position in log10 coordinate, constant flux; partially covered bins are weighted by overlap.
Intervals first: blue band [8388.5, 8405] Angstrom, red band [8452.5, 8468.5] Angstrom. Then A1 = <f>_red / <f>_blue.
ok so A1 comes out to 1.0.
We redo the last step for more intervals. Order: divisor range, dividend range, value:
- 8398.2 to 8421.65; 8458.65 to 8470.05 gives 1.01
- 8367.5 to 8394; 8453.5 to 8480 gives 1.00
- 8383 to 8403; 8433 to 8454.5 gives 1.00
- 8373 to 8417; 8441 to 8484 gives 1.00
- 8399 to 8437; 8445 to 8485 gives 1.01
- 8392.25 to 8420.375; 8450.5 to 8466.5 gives 1.01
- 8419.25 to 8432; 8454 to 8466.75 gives 1.02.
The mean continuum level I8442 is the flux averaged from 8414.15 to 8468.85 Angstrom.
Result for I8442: 0.762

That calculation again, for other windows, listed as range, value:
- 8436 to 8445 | 0.745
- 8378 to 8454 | 0.76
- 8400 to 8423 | 0.765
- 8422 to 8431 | 0.755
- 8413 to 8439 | 0.756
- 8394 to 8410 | 0.765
